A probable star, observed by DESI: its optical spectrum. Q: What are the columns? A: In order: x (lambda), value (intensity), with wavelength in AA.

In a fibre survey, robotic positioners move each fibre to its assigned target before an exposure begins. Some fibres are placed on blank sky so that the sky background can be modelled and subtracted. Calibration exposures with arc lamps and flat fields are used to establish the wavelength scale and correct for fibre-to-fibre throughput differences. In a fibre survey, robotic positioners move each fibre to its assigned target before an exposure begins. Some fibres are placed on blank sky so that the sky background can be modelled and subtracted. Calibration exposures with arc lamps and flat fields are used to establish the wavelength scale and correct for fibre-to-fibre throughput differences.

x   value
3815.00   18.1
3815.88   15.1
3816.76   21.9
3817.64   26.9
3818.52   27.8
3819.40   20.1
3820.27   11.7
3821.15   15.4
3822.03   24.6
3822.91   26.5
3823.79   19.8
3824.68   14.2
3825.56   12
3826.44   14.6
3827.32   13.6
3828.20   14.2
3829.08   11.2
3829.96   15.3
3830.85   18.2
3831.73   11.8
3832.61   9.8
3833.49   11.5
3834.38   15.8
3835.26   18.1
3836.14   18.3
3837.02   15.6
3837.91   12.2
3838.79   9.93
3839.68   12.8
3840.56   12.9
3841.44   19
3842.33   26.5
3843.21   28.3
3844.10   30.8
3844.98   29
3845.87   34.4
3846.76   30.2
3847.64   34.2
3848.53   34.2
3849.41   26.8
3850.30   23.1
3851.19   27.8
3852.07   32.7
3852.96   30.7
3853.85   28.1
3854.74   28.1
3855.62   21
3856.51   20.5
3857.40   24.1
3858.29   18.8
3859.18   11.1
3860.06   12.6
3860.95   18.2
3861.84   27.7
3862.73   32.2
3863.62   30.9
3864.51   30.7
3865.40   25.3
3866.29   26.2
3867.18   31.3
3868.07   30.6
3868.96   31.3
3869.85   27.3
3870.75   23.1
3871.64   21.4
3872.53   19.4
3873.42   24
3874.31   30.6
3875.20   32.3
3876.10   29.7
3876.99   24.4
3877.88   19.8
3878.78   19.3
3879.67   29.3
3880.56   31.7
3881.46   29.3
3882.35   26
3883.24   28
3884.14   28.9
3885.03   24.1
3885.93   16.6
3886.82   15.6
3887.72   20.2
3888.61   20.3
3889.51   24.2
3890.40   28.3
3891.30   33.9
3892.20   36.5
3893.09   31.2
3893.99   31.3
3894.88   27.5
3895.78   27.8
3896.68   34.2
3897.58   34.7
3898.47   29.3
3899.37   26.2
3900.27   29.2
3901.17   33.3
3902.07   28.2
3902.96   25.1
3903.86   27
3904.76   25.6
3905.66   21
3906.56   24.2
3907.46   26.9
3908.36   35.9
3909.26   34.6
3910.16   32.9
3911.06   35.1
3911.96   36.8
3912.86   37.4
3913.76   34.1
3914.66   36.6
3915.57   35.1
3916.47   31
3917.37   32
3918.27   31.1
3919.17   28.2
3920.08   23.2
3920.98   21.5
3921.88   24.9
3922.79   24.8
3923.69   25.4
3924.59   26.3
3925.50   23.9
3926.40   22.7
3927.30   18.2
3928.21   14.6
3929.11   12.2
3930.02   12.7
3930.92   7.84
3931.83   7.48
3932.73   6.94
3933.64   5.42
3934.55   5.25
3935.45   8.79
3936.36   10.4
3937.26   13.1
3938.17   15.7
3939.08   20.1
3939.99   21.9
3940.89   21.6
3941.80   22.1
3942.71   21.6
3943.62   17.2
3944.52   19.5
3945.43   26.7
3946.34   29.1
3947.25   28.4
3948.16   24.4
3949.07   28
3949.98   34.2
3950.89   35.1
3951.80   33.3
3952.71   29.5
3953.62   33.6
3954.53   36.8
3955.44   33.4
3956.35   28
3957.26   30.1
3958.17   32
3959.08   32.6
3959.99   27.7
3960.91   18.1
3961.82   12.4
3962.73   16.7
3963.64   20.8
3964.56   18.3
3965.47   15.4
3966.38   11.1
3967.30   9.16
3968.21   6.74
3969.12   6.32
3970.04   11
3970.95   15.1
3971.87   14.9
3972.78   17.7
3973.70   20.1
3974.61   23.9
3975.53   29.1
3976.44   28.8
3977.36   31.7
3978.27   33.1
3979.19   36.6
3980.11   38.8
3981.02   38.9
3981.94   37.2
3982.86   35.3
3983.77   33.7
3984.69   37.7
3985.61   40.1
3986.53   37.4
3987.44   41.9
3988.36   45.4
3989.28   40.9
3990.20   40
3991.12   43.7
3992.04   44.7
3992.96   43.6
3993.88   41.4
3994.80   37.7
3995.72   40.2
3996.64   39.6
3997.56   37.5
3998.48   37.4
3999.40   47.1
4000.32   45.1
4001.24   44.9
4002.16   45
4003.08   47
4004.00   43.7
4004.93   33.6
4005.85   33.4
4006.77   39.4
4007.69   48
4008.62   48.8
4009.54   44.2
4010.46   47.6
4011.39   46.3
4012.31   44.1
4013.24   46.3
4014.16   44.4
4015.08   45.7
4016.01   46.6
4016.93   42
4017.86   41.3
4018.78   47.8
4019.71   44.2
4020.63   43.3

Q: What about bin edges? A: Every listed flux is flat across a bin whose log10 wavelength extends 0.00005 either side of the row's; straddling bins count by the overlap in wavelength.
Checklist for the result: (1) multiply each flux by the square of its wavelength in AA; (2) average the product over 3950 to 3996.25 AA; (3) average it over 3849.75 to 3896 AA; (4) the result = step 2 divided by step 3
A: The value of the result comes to 1.2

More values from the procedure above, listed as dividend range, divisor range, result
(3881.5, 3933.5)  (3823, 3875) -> 1.21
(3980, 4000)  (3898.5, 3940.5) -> 1.77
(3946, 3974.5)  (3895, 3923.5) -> 0.79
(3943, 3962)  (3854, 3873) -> 1.21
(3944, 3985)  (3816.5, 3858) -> 1.31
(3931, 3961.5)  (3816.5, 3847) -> 1.30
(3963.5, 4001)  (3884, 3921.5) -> 1.13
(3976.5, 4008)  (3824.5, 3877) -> 1.90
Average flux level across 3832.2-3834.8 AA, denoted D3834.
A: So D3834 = 12.3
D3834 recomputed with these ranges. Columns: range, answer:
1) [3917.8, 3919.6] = 29.8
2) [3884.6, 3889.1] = 19.4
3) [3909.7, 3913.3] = 35.6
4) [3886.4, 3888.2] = 18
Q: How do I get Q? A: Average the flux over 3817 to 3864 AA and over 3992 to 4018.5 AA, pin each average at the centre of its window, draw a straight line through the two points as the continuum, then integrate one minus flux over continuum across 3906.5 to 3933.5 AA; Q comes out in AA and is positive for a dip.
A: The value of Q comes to 5.2 AA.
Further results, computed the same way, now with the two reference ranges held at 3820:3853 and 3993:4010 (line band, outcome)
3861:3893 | -1.43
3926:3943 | 9.80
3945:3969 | 7.38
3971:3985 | 3.23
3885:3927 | 1.21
